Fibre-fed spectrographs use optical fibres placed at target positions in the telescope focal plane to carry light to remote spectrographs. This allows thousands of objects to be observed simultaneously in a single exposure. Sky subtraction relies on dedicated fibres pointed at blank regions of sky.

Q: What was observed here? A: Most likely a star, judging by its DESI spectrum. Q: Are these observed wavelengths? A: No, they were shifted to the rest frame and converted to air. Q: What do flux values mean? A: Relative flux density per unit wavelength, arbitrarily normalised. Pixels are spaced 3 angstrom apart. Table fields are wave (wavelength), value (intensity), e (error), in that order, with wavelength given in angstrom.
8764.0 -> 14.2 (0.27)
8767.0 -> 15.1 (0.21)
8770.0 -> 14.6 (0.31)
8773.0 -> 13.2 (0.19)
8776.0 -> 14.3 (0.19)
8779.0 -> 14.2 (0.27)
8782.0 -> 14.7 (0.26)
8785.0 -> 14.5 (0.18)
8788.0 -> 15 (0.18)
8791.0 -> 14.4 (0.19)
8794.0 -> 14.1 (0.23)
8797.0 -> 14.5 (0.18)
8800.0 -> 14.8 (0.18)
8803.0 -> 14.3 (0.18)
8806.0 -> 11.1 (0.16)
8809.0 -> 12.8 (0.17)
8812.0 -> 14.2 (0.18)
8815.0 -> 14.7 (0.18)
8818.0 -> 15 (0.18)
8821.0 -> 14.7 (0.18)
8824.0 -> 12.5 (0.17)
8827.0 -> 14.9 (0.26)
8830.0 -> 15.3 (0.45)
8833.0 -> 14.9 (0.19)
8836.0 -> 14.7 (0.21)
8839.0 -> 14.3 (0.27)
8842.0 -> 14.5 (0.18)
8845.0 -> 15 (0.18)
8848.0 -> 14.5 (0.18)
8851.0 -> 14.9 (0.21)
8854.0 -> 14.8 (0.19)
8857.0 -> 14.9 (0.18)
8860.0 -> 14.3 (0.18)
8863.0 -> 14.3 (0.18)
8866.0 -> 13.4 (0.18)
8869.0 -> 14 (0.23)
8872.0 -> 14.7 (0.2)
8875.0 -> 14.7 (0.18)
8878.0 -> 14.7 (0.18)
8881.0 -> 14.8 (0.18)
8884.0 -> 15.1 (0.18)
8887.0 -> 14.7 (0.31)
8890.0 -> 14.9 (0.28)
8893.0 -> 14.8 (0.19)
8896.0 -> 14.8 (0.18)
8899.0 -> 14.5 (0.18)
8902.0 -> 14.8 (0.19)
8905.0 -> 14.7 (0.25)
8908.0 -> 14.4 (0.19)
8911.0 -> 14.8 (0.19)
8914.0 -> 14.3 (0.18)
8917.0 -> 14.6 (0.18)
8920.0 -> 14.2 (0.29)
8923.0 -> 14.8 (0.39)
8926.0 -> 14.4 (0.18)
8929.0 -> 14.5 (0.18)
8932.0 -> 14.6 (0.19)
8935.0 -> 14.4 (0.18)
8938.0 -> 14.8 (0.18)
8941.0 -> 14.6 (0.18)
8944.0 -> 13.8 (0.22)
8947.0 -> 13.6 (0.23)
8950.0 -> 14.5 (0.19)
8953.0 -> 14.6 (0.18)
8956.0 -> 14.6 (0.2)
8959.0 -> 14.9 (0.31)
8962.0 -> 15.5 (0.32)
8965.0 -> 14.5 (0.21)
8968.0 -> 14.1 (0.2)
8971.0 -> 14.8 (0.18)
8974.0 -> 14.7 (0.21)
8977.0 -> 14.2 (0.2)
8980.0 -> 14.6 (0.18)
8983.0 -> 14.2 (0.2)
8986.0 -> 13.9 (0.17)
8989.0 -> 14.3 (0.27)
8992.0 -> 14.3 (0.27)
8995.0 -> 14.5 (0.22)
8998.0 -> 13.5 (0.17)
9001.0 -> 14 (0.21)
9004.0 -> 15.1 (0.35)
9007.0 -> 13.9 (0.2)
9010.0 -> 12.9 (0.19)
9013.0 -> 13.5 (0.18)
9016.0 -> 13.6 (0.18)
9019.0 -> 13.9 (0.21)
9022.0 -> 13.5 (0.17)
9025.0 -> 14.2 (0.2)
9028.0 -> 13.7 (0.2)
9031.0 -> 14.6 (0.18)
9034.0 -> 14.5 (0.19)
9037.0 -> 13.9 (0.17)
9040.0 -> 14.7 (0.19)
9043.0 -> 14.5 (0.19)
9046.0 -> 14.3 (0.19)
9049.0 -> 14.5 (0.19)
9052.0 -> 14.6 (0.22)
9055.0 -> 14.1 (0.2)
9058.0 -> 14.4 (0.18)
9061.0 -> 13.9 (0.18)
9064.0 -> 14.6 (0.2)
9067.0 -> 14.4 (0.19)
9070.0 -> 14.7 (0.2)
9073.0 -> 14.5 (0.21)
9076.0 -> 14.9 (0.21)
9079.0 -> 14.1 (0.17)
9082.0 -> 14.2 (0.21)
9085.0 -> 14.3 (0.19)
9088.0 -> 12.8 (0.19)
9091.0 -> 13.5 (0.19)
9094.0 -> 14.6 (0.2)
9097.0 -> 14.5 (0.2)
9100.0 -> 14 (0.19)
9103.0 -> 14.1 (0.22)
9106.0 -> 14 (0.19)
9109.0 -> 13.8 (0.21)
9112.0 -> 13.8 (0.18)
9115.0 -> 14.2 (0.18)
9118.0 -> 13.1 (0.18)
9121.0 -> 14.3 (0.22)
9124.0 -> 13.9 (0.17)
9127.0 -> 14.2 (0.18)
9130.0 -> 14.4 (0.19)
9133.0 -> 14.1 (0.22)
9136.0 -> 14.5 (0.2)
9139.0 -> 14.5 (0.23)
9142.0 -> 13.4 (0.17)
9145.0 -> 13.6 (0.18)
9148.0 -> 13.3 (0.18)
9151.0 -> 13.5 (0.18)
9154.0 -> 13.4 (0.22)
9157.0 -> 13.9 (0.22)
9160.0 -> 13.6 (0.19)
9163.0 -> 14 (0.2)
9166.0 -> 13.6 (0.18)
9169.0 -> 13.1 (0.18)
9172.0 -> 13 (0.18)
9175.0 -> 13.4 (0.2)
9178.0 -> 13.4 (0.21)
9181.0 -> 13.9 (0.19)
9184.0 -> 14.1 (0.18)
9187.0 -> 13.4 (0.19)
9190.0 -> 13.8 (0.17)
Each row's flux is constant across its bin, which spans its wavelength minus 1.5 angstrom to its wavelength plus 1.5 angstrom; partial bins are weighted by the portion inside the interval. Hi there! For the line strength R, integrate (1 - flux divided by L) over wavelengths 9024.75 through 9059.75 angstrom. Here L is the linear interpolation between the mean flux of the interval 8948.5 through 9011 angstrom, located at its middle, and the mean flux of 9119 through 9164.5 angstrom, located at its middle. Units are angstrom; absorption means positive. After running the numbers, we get -0.4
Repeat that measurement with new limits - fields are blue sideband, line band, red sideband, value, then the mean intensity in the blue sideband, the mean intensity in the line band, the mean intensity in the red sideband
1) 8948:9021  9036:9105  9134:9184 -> -1.5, 14.3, 14.3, 13.7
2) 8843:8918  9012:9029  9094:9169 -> 0.6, 14.6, 13.7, 13.9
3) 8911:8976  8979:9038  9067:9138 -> 1.3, 14.5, 14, 14.1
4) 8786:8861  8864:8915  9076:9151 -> -1.1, 14.4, 14.6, 14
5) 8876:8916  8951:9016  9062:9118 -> 0.7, 14.7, 14.3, 14.1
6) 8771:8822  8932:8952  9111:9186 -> -0.5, 14.1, 14.3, 13.8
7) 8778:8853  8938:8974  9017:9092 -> -0.6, 14.3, 14.5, 14.2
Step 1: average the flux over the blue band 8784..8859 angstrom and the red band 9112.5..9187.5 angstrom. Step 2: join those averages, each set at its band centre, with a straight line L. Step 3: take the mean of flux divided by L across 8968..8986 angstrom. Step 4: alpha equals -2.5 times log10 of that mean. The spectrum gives -0.03 mag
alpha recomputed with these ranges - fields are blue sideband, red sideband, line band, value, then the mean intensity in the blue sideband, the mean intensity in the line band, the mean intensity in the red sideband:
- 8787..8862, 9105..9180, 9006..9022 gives 0.04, 14.4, 13.5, 13.8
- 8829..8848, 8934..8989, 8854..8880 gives 0.02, 14.7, 14.4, 14.5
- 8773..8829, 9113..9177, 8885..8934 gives -0.05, 14.1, 14.6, 13.8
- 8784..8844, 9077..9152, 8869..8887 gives -0.04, 14.3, 14.7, 14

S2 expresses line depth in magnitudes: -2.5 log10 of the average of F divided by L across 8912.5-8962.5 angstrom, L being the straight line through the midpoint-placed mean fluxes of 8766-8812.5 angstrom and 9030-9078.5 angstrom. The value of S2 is -0.02 mag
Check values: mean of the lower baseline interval 14.1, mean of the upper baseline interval 14.4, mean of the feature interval 14.5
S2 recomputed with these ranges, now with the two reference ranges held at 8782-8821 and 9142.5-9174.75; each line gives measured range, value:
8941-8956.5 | -0.03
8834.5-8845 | -0.04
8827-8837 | -0.06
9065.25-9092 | -0.04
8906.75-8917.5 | -0.04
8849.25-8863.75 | -0.05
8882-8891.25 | -0.07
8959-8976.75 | -0.06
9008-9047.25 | -0.02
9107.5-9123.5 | -0.02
